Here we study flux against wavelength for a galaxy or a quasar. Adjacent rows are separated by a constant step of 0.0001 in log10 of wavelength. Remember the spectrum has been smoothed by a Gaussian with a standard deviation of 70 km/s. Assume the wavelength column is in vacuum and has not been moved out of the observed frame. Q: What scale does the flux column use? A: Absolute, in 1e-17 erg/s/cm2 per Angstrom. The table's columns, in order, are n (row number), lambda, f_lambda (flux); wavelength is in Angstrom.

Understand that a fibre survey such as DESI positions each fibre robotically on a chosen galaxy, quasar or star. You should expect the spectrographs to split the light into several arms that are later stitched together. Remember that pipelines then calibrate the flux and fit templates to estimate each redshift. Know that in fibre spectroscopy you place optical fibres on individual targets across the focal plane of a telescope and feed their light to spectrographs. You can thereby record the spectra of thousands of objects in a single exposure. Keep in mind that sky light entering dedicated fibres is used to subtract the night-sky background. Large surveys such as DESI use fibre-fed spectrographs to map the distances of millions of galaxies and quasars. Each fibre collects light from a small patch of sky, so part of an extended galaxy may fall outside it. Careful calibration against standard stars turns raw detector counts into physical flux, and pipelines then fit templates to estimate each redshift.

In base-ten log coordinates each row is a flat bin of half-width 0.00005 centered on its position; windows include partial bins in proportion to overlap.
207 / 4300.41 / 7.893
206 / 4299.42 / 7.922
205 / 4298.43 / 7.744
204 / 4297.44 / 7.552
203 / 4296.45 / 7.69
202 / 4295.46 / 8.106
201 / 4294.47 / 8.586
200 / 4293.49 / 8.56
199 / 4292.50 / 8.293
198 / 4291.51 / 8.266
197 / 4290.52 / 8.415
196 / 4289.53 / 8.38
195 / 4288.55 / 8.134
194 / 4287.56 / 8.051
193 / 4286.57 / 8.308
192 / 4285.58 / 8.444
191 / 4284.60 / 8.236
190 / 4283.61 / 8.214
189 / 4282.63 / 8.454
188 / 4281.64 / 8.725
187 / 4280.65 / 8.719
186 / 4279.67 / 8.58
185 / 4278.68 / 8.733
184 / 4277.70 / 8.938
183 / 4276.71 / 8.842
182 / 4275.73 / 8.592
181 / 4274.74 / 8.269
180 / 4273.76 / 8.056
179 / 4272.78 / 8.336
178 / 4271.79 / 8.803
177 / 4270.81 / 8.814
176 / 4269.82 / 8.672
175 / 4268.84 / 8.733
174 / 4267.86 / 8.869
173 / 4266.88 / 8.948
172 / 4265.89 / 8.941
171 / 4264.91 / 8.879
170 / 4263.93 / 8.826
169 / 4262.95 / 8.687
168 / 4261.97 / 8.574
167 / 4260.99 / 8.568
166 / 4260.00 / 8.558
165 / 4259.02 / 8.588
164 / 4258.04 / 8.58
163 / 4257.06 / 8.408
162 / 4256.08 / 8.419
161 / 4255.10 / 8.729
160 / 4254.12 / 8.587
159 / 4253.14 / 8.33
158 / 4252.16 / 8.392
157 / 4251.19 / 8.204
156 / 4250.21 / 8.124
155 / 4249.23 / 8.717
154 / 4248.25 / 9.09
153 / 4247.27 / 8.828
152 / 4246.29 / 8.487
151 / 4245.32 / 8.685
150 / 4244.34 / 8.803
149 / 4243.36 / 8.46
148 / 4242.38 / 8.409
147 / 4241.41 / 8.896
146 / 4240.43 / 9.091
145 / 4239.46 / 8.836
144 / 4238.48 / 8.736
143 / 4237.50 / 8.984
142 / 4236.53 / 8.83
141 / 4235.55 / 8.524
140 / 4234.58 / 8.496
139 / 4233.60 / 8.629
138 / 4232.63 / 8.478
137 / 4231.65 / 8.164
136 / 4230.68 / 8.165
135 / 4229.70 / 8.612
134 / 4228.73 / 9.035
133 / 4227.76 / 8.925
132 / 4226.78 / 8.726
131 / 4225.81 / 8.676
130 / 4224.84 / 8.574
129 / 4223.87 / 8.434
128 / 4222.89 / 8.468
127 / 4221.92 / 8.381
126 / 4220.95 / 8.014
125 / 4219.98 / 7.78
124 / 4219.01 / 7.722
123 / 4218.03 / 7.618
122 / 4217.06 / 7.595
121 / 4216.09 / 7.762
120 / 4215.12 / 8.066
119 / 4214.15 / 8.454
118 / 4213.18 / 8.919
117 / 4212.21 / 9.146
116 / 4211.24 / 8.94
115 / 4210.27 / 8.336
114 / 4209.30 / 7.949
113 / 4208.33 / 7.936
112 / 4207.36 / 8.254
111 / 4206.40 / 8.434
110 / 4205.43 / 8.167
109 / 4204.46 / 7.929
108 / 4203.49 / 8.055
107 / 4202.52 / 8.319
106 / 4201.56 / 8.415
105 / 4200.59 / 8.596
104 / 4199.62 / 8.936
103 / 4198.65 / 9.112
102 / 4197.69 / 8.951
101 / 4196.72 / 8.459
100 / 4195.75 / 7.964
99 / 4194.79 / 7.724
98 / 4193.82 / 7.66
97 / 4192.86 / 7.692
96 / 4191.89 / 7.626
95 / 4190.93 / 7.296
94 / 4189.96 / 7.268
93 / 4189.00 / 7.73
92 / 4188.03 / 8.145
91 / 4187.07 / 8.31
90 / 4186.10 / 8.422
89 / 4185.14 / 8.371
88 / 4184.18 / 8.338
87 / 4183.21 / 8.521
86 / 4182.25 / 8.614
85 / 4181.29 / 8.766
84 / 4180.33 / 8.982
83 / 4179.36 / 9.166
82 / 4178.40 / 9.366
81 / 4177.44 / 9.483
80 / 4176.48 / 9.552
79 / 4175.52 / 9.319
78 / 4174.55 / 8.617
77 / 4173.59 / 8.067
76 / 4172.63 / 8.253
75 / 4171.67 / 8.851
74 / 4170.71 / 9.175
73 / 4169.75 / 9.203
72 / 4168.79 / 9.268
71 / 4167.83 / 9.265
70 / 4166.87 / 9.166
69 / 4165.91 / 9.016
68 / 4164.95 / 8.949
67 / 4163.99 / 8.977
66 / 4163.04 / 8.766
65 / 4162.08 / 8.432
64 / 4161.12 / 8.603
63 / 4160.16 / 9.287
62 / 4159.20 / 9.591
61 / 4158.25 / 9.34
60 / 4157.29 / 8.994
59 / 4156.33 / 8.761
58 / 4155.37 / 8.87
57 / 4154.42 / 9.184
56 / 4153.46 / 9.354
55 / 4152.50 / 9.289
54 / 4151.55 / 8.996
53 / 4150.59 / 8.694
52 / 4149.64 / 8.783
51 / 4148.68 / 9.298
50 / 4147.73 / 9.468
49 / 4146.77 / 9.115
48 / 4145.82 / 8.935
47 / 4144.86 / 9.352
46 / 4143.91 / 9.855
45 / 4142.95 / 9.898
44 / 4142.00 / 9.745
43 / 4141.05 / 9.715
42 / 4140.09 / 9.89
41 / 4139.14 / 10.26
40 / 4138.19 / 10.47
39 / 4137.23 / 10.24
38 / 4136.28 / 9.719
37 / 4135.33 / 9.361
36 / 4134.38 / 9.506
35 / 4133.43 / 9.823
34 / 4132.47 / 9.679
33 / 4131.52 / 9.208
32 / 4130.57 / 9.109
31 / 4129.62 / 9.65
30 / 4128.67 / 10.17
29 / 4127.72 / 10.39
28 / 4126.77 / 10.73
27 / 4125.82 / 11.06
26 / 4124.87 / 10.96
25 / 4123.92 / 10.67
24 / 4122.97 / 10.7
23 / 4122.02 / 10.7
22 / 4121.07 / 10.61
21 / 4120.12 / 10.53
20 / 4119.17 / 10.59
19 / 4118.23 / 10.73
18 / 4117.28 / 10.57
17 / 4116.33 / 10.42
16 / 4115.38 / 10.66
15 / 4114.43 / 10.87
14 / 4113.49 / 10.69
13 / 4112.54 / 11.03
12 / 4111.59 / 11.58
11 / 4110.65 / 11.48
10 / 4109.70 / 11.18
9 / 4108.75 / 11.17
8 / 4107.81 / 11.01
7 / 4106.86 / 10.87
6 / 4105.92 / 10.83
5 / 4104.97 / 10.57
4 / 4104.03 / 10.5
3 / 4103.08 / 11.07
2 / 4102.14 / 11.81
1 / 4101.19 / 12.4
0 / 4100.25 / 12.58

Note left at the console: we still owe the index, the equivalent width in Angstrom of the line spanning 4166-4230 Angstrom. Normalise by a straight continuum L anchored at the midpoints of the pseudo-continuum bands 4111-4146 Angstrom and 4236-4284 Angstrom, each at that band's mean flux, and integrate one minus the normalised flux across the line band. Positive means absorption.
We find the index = 6.4 Angstrom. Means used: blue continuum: 10.2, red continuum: 8.64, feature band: 8.46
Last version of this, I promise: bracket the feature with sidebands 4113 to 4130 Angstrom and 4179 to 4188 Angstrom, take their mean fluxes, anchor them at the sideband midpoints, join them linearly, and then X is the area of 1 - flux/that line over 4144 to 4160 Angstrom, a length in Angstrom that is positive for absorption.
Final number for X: 0.8 Angstrom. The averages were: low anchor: 10.6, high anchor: 8.58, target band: 9.15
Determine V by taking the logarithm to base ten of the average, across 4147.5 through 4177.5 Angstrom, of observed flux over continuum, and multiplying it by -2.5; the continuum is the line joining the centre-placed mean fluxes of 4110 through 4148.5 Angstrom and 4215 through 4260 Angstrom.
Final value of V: 0.08 mag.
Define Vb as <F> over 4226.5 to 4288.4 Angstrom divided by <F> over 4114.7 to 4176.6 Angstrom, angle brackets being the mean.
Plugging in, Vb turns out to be 0.90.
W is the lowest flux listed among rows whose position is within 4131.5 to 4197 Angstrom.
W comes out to 7.268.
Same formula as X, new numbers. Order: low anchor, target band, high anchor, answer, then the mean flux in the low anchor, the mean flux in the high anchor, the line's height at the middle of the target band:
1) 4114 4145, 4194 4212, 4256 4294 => 1.9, 10.2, 8.55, 9.36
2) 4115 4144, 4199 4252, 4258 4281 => 3.9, 10.2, 8.67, 9.15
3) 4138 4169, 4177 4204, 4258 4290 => 2.0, 9.25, 8.58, 9.04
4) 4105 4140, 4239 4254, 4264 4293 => 0.5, 10.5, 8.54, 8.94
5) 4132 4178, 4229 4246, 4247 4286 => 0.3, 9.26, 8.6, 8.77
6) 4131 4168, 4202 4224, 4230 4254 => 1.6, 9.33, 8.6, 8.83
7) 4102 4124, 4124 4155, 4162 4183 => 1.0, 10.9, 8.97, 10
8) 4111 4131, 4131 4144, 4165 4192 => 0.3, 10.6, 8.67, 10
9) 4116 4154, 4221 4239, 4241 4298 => 0.7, 9.9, 8.52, 8.92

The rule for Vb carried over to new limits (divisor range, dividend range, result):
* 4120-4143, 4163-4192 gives 0.86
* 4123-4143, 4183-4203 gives 0.82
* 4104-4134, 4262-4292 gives 0.81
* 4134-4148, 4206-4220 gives 0.85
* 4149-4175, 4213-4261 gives 0.95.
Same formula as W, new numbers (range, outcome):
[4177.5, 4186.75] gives 8.338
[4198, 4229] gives 7.595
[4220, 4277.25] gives 8.014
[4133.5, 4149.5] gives 8.935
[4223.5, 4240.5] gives 8.164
